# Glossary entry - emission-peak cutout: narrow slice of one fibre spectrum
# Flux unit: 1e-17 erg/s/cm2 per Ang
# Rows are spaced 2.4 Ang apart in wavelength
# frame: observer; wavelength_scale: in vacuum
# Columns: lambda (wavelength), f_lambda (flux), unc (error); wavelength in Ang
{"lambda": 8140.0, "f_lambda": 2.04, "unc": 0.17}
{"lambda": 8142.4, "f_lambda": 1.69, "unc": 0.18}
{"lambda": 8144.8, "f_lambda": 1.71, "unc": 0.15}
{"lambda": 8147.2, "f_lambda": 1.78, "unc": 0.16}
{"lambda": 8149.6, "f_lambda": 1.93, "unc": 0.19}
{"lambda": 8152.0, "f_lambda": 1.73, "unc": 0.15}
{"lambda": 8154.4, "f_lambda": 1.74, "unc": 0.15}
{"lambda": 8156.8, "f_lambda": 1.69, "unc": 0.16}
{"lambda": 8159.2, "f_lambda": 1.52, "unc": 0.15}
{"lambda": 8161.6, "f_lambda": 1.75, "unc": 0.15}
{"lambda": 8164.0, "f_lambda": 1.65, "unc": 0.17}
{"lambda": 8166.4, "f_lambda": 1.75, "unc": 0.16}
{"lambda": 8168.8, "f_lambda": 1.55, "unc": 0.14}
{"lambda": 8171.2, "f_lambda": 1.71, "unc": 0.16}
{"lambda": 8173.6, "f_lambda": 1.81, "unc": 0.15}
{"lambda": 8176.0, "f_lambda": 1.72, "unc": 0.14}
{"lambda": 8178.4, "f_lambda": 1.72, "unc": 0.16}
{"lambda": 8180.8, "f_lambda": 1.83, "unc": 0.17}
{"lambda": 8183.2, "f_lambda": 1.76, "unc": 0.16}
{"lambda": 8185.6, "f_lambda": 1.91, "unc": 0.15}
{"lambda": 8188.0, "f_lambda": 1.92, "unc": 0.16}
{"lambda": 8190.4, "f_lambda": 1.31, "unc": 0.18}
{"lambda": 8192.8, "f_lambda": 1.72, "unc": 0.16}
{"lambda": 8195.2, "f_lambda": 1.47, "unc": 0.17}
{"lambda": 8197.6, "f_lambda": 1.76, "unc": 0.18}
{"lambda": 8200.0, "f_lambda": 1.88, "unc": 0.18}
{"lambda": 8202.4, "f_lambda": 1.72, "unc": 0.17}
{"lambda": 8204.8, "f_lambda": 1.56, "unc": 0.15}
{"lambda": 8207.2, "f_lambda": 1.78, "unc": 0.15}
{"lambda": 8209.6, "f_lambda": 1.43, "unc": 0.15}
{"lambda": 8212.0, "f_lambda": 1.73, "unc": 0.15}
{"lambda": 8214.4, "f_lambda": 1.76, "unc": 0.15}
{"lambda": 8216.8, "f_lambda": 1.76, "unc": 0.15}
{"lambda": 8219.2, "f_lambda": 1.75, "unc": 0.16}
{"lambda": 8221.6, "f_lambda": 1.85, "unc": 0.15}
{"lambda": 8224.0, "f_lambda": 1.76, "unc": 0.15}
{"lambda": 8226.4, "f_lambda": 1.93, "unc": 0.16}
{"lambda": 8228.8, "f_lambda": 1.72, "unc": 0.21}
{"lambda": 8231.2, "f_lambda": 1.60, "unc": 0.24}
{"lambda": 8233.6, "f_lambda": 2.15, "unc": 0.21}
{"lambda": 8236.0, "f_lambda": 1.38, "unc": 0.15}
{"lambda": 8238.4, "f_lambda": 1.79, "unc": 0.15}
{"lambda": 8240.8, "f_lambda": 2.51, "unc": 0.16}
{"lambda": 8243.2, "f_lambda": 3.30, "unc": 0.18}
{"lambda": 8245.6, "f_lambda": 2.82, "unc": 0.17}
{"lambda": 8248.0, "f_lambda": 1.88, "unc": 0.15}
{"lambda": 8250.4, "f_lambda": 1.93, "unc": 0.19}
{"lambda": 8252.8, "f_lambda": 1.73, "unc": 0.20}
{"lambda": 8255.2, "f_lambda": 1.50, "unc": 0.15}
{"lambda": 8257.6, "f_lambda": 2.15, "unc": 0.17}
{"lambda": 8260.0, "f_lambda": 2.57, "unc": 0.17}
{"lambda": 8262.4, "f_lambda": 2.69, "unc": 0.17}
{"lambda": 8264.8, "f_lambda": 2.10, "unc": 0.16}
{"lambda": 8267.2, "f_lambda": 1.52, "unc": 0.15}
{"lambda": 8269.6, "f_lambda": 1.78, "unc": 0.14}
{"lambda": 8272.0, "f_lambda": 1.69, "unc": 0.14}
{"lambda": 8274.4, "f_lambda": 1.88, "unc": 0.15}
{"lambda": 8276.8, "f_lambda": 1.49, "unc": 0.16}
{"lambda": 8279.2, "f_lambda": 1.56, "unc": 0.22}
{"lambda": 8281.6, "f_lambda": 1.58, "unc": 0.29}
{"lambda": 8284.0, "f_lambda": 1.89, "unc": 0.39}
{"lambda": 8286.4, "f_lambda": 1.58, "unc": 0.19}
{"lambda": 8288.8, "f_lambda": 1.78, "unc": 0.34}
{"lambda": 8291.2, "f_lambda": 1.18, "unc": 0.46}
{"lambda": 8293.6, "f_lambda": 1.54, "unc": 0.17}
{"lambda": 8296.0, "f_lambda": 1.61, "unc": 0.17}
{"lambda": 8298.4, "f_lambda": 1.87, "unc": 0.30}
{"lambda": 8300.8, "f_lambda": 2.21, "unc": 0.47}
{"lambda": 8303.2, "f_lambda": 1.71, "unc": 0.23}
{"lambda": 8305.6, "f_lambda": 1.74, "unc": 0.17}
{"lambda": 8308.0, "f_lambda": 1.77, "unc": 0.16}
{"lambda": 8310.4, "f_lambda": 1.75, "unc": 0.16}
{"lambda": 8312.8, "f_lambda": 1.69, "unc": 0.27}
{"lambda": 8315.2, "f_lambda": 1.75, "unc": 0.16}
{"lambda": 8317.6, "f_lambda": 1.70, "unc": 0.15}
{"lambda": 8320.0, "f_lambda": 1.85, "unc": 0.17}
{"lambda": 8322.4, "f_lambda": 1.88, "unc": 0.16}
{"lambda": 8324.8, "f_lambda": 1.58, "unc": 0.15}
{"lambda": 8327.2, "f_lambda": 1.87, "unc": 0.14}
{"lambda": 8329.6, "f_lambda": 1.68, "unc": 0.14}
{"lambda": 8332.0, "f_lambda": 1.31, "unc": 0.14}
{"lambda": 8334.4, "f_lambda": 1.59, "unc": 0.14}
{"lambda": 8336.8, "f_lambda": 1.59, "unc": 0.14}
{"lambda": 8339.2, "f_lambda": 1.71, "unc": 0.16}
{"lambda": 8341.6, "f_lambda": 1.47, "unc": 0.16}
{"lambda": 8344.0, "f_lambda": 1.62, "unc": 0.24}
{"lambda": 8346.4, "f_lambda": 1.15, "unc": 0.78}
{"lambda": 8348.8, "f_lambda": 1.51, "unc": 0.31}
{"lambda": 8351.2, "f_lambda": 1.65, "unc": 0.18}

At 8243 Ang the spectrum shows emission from [S II] 6716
